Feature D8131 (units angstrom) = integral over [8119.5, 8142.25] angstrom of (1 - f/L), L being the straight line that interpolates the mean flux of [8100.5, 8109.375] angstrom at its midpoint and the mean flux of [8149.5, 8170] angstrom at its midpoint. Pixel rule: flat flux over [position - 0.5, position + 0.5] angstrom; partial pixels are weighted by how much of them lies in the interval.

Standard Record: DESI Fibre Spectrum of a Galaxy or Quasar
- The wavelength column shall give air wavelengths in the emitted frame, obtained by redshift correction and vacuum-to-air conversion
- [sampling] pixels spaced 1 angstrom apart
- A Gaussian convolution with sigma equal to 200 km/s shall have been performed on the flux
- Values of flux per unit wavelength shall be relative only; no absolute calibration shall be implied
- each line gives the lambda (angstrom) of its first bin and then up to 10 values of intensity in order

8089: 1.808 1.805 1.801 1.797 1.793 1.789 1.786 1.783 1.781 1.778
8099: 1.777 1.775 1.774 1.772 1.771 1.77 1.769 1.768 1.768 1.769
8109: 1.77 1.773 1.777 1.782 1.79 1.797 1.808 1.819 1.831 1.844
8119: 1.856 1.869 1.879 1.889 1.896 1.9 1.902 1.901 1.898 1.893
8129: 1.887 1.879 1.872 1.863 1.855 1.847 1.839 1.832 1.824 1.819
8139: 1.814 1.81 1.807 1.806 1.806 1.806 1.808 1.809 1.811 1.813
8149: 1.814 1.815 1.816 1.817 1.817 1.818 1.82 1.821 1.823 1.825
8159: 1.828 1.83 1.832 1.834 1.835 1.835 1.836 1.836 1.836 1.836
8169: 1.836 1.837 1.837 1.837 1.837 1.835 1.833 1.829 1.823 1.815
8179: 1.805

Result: -0.8 angstrom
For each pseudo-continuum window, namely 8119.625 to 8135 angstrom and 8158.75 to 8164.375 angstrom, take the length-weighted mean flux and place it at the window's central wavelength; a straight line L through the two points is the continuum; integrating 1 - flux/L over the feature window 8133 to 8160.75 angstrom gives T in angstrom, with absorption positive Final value 0.5 angstrom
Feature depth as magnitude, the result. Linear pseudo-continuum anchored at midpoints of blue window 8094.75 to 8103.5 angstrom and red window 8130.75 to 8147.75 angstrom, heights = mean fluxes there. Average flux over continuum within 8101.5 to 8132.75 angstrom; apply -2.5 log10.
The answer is -0.02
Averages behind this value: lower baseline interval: 1.78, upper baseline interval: 1.82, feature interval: 1.83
